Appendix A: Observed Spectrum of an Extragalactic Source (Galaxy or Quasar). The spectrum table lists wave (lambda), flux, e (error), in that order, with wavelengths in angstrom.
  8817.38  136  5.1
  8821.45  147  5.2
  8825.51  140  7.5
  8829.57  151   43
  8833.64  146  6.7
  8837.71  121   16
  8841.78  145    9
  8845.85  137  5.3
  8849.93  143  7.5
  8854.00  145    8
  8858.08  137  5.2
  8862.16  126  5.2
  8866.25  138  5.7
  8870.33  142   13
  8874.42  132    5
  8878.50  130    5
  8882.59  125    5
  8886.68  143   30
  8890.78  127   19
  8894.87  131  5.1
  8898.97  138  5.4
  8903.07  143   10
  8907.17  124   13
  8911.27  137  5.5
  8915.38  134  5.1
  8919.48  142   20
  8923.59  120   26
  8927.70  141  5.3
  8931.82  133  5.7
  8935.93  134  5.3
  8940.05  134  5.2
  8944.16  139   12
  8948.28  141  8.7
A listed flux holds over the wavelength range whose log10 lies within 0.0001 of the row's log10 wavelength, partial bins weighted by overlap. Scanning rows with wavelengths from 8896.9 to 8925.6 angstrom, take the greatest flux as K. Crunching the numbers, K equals 143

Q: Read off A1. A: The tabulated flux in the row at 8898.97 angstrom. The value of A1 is 138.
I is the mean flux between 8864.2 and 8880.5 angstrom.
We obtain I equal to 136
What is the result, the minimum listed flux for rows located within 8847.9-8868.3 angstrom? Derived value 126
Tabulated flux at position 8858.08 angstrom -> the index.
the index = 137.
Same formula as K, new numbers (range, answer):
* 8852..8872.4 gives 145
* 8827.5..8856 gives 151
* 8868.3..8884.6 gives 142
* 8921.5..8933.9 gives 141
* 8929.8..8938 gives 134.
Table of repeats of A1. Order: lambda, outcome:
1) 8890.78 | 127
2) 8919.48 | 142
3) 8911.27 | 137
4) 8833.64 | 146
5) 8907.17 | 124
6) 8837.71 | 121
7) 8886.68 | 143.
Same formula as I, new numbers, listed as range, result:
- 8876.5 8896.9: 131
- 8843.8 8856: 142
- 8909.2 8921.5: 138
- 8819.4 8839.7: 141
